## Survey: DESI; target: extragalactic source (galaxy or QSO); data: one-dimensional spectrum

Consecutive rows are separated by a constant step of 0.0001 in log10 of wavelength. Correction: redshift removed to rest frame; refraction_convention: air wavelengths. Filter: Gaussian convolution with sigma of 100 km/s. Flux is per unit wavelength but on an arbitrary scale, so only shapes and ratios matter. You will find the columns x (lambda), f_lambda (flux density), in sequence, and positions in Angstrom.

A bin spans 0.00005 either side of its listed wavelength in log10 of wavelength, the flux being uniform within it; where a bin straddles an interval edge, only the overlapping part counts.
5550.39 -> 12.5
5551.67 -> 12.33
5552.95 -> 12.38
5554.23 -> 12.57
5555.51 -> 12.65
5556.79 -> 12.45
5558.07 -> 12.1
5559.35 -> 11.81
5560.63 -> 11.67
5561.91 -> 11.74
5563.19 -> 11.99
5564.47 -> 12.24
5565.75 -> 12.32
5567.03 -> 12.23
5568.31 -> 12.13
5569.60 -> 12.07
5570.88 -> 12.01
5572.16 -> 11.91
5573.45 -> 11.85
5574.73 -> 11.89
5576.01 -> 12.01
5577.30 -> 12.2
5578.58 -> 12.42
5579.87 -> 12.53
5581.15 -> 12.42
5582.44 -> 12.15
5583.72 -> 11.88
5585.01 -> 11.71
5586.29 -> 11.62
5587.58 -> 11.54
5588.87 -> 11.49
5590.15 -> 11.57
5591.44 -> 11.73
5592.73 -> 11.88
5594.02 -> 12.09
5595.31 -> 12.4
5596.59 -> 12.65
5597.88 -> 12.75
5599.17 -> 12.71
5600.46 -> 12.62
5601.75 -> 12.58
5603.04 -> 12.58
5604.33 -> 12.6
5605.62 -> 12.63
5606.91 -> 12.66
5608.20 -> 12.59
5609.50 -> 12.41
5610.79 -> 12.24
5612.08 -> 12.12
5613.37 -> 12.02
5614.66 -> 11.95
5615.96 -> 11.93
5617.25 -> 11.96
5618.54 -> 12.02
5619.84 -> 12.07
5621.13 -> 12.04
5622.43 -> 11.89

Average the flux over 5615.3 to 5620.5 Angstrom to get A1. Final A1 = 12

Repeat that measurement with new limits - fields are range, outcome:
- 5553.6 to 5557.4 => 12.6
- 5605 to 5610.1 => 12.6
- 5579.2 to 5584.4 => 12.2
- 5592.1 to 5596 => 12.1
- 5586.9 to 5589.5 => 11.5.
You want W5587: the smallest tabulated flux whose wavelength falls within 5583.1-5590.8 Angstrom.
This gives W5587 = 11.49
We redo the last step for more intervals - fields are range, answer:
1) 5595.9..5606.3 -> 12.58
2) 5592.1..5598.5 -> 11.88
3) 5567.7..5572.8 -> 11.91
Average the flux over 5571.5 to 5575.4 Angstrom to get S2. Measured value 11.9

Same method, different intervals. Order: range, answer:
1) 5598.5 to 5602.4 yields 12.6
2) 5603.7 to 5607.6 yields 12.6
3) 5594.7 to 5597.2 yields 12.6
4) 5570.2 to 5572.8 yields 12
